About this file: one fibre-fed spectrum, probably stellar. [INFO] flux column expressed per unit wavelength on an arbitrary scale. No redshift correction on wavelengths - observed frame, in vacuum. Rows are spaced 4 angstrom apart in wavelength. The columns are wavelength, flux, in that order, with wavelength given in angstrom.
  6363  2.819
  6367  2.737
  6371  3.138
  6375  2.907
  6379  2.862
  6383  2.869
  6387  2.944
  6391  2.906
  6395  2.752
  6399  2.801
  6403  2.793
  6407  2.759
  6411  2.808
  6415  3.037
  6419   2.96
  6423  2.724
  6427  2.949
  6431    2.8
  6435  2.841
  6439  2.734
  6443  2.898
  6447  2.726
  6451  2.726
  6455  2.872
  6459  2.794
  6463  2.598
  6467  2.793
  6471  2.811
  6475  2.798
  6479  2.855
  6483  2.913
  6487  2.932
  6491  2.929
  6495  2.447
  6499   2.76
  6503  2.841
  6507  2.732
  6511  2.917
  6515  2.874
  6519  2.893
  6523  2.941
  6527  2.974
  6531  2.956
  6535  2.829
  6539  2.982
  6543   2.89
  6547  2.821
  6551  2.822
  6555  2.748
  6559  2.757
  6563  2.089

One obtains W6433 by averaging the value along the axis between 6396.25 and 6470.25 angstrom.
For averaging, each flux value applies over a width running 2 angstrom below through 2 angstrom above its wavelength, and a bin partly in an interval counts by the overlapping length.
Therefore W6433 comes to 2.81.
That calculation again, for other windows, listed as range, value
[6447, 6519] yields 2.8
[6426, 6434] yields 2.86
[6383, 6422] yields 2.86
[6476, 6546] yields 2.86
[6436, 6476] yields 2.78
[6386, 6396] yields 2.87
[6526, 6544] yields 2.93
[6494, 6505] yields 2.7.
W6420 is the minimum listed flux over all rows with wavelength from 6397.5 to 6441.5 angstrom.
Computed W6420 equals 2.724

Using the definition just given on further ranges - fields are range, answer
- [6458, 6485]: 2.598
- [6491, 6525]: 2.447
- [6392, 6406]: 2.752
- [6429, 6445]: 2.734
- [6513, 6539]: 2.829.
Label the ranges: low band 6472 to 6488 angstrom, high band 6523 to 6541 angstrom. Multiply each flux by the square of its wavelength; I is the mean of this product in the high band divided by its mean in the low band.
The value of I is 1.0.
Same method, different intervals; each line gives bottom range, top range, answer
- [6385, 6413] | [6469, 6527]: 1.04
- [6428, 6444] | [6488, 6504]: 0.99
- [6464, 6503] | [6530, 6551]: 1.05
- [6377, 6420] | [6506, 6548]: 1.05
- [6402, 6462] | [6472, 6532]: 1.03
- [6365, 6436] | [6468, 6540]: 1.03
